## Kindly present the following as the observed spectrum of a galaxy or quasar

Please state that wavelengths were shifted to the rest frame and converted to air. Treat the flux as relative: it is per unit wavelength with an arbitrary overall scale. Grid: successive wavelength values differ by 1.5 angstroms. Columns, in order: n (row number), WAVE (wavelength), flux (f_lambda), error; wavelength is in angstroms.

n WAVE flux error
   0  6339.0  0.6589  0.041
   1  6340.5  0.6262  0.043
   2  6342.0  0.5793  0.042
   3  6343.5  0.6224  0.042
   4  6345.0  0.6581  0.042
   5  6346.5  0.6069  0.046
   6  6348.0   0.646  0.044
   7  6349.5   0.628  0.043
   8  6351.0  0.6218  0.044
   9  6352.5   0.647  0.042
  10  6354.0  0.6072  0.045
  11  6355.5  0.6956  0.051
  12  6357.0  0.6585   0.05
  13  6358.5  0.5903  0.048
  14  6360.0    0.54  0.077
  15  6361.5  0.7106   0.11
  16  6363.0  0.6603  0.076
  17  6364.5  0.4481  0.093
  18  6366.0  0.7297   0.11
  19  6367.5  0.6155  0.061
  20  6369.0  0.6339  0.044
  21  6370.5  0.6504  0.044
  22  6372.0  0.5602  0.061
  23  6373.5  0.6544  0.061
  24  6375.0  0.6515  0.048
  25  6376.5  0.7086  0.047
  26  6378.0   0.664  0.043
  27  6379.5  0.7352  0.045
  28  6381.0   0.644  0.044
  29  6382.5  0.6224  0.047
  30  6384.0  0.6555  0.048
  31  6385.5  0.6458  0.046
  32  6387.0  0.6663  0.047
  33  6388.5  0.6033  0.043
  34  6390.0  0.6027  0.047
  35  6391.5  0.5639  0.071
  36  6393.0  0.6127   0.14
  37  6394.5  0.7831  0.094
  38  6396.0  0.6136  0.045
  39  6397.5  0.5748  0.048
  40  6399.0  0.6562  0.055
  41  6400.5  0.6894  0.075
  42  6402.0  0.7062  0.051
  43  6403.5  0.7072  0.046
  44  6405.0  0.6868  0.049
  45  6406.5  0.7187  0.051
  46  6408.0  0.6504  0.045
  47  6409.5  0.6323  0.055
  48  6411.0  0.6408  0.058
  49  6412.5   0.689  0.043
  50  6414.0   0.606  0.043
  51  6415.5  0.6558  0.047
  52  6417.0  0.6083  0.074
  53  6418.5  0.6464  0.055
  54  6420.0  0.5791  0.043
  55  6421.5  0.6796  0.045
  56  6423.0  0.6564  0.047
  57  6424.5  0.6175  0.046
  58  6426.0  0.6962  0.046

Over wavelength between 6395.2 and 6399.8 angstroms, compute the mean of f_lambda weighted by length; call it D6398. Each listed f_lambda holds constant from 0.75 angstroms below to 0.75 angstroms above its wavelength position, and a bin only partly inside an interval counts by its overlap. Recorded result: 0.618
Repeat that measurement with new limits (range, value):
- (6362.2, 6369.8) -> 0.618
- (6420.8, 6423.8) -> 0.667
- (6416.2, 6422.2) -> 0.628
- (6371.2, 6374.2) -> 0.607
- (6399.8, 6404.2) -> 0.701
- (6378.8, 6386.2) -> 0.66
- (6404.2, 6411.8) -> 0.666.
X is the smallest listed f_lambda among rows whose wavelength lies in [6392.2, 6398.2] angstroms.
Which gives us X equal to 0.5748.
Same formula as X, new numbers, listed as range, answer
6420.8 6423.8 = 0.6564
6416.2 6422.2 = 0.5791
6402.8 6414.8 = 0.606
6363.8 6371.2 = 0.4481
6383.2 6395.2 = 0.5639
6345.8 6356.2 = 0.6069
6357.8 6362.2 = 0.54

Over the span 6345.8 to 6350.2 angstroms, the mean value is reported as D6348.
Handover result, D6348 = 0.627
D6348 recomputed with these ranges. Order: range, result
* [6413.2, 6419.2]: 0.629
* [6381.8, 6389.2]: 0.639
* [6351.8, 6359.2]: 0.64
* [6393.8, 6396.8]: 0.695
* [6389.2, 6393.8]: 0.595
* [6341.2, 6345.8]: 0.62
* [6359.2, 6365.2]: 0.591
